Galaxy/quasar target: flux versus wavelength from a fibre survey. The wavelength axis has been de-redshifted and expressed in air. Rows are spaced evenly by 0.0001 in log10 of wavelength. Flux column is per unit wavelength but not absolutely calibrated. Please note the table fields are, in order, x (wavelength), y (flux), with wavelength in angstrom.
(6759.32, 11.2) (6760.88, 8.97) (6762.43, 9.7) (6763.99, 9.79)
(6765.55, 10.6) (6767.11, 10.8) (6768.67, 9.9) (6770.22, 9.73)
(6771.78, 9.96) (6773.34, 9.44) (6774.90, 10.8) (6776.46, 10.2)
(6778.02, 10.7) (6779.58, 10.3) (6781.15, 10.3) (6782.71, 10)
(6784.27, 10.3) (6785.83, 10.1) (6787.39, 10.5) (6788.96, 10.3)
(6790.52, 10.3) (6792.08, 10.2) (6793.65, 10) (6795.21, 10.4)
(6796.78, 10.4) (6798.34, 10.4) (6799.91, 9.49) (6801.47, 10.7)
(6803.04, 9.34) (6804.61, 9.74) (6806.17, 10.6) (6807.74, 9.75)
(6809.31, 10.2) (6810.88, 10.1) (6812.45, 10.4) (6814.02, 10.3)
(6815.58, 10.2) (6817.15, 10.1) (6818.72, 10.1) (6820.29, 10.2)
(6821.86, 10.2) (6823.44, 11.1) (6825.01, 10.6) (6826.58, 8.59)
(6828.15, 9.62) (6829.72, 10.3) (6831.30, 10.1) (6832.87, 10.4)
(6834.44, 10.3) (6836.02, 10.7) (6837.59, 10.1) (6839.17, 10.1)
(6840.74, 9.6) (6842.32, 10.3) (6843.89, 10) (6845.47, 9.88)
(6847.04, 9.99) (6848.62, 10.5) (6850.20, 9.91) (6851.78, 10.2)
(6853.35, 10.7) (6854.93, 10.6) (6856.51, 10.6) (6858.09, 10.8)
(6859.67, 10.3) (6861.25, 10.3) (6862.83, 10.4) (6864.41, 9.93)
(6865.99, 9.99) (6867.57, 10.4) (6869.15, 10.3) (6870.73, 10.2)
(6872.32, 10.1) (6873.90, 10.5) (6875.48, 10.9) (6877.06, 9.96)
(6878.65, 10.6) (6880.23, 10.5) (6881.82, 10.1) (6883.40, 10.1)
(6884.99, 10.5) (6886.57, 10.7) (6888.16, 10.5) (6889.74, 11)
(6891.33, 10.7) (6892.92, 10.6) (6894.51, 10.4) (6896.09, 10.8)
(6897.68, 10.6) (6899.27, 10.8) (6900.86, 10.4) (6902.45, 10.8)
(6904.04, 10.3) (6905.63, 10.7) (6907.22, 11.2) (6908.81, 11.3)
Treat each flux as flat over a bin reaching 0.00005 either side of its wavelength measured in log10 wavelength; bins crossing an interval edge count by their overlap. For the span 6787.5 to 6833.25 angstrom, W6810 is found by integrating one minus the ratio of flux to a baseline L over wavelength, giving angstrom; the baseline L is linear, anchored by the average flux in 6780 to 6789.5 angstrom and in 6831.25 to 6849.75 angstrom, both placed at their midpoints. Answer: 0.3 angstrom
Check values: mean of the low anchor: 10.2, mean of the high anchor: 10.2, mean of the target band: 10.1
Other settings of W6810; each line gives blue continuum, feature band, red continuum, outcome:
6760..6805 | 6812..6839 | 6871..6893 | 0.2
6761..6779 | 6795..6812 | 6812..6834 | 0.1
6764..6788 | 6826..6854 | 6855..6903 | 0.8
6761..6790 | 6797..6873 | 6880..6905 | 1.3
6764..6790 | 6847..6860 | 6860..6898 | -0.1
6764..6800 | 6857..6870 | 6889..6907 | 0.3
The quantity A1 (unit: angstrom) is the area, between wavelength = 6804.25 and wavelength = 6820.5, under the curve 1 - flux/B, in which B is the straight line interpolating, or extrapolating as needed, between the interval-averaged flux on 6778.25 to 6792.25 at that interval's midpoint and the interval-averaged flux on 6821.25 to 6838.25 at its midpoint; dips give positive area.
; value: 0.1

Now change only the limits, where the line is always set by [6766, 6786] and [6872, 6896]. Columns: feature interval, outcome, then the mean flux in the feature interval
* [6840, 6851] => 0.39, 10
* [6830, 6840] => 0.08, 10.3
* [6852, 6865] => -0.03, 10.5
